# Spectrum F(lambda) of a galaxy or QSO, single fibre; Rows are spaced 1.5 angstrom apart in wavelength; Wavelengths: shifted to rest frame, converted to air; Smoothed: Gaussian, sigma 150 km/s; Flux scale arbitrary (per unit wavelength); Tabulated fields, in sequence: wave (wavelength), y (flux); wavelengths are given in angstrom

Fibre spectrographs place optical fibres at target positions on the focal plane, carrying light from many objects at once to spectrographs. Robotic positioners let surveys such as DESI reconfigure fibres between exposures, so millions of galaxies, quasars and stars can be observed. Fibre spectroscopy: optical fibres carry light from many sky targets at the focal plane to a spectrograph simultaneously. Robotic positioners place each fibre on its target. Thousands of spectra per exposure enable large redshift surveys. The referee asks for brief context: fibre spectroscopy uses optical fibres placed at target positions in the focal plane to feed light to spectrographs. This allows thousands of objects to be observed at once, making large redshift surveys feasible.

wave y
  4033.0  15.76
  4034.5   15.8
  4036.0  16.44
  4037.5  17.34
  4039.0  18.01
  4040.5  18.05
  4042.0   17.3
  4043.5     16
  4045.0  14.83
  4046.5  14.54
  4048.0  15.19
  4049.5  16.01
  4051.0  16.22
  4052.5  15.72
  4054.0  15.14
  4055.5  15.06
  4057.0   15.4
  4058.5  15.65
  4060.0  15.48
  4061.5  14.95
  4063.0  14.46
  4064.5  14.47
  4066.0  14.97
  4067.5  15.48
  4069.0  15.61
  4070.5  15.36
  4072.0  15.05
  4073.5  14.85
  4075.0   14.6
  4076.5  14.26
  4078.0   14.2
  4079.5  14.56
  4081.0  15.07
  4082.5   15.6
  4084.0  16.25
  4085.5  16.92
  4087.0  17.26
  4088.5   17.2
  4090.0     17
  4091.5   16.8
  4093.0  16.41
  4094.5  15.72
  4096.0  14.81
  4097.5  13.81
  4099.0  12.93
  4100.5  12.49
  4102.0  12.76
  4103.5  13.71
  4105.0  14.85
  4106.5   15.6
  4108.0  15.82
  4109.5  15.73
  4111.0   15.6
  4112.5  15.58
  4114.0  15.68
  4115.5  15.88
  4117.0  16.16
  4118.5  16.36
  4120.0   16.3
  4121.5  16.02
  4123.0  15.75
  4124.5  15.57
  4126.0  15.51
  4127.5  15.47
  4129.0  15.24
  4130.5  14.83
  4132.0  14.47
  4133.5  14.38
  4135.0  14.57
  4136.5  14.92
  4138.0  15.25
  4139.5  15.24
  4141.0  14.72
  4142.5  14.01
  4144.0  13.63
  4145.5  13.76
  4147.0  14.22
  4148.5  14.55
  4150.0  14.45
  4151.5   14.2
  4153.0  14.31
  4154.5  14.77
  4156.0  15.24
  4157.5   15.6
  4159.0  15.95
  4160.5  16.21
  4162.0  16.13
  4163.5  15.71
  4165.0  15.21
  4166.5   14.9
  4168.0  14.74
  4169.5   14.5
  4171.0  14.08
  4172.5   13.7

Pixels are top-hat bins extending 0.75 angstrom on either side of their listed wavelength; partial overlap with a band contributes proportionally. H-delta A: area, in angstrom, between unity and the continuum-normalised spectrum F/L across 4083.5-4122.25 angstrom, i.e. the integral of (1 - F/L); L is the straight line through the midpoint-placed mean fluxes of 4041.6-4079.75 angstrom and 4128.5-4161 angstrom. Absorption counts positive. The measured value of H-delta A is -1.4 angstrom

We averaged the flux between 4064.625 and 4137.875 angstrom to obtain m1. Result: 15.3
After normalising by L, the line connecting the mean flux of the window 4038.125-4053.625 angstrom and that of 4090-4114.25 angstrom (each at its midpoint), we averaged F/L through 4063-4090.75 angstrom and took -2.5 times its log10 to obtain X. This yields 0.00 mag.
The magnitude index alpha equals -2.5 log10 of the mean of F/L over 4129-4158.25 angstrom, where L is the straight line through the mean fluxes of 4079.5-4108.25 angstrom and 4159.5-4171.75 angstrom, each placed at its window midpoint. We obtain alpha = 0.05 mag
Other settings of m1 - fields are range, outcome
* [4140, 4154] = 14.2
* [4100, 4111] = 14.5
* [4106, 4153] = 15.1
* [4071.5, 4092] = 15.7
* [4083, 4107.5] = 15.3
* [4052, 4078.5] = 15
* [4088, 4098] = 16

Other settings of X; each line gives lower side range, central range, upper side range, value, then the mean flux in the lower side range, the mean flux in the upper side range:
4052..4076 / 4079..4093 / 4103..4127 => -0.07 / 15.1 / 15.7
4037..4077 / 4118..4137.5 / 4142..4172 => -0.02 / 15.6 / 14.8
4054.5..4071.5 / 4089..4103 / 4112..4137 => 0.04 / 15.2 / 15.5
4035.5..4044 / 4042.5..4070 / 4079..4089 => 0.10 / 17.2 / 16.1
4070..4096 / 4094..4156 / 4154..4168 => 0.05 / 15.7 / 15.5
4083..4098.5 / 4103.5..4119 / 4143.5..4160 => 0.00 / 16.2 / 14.6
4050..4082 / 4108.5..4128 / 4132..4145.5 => -0.08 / 15.1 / 14.5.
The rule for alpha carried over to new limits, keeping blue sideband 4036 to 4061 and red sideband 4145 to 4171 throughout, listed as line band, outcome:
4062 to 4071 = 0.05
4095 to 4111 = 0.08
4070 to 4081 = 0.07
